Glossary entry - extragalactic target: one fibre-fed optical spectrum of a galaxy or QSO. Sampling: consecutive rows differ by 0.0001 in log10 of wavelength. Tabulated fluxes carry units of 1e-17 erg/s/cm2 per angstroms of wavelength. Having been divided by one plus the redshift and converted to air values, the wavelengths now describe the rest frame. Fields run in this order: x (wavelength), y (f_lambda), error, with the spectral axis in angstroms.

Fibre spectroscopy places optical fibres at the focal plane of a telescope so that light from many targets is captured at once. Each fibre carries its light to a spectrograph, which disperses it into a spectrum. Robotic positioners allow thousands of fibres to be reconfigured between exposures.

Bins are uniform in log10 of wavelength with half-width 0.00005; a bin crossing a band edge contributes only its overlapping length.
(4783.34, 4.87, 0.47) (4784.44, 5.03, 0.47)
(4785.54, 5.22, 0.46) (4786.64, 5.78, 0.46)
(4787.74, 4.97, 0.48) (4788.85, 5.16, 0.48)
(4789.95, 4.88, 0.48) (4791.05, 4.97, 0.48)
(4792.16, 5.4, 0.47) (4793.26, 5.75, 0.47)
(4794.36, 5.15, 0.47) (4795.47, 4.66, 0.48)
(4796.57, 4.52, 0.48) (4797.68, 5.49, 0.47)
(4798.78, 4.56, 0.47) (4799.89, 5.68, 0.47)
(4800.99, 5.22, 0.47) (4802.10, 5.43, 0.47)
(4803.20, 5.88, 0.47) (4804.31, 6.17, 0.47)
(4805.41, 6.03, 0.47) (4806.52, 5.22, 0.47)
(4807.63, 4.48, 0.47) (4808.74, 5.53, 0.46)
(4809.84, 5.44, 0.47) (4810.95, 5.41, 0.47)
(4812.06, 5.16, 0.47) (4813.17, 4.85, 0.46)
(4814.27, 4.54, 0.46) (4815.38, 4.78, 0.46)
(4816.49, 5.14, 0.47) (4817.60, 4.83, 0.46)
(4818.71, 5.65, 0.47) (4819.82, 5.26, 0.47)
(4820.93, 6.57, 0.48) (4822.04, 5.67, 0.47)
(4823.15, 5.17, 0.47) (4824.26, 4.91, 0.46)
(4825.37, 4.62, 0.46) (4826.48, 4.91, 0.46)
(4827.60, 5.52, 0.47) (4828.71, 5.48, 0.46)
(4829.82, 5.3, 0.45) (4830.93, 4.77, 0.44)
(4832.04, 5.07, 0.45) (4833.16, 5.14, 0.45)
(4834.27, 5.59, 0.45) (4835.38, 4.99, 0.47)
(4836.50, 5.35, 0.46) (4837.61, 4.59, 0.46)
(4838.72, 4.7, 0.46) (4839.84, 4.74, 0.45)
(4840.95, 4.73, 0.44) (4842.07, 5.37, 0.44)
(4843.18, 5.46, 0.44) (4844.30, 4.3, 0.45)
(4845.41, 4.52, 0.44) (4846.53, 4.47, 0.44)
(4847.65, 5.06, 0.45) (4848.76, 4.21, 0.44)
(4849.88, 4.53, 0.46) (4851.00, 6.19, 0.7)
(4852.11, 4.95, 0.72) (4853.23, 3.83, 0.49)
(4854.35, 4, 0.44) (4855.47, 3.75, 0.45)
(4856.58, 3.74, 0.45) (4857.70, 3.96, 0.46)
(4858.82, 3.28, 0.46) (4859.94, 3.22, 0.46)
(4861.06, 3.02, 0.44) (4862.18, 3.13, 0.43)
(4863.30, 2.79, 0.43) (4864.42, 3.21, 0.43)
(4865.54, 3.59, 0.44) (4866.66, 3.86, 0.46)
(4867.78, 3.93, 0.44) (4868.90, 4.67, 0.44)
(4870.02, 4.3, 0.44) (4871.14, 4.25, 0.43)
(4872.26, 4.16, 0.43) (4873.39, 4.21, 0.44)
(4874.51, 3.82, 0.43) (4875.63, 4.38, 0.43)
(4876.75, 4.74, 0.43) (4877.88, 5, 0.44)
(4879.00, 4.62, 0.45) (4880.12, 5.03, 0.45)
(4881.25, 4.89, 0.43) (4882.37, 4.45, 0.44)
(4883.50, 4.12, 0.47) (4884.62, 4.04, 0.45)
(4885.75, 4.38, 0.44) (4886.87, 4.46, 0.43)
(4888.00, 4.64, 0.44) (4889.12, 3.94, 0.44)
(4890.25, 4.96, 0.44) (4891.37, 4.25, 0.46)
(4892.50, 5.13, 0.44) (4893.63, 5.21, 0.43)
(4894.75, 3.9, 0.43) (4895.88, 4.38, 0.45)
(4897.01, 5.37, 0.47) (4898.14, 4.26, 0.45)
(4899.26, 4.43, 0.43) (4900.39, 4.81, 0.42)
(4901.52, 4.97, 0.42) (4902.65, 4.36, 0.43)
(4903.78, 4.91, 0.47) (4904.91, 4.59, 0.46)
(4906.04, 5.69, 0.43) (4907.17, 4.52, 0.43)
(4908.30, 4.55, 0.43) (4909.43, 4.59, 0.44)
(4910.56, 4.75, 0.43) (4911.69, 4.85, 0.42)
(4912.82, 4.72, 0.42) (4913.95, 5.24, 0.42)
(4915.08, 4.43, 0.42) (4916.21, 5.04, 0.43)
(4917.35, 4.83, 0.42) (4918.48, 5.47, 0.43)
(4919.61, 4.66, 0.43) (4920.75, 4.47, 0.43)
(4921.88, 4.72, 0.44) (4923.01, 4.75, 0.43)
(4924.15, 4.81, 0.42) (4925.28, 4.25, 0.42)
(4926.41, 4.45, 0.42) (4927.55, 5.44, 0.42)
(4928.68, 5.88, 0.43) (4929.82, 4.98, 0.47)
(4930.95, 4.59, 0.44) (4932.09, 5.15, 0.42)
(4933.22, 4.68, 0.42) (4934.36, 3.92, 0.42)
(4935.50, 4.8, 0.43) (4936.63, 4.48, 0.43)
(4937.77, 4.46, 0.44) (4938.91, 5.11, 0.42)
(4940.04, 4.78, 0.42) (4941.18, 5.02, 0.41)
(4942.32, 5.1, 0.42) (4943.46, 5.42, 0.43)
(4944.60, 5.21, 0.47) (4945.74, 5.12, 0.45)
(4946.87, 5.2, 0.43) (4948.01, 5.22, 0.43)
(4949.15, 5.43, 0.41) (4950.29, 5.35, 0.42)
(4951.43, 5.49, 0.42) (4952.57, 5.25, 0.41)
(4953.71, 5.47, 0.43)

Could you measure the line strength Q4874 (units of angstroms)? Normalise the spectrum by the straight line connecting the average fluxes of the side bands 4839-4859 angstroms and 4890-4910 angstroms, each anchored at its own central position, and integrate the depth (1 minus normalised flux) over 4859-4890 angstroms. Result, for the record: 3.5 angstroms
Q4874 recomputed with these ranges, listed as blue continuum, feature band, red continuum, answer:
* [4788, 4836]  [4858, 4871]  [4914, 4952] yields 3.9 angstroms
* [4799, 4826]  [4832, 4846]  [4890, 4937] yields 0.6 angstroms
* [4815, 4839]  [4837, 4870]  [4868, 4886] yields 4.1 angstroms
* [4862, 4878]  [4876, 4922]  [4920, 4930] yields -2.6 angstroms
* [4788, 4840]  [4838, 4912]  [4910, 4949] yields 9.2 angstroms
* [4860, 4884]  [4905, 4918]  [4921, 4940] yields -0.8 angstroms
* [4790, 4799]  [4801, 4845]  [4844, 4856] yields -3.7 angstroms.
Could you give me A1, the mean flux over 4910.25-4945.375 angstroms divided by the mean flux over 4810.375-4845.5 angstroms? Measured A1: 0.95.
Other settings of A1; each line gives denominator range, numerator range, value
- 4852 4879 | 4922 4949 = 1.26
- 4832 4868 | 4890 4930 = 1.11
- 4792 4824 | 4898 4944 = 0.91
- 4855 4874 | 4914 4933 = 1.31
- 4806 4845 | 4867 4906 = 0.88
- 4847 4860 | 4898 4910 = 1.11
